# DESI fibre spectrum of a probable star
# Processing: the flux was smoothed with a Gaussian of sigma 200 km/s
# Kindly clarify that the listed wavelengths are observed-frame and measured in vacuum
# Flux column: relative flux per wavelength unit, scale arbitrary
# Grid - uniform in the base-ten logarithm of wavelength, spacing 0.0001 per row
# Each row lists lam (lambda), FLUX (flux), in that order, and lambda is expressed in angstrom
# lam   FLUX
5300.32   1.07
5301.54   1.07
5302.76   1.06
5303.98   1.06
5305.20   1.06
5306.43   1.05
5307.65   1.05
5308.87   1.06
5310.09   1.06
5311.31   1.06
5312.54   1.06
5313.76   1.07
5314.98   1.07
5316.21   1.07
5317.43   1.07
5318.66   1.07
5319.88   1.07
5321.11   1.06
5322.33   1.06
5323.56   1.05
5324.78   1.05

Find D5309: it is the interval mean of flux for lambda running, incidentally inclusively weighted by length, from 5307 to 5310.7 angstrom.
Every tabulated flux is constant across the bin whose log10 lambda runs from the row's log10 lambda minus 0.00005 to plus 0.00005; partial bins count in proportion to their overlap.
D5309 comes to 1.06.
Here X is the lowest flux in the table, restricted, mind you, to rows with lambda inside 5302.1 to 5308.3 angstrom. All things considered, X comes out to 1.05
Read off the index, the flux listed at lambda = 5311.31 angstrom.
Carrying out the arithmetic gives 1.06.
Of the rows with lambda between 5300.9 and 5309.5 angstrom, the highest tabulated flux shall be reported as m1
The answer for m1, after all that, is 1.07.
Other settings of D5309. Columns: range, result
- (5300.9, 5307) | 1.06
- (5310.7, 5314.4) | 1.06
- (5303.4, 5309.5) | 1.06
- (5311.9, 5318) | 1.07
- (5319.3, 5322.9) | 1.06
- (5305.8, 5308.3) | 1.05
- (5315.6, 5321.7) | 1.07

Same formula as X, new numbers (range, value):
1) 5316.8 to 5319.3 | 1.07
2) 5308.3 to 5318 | 1.06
